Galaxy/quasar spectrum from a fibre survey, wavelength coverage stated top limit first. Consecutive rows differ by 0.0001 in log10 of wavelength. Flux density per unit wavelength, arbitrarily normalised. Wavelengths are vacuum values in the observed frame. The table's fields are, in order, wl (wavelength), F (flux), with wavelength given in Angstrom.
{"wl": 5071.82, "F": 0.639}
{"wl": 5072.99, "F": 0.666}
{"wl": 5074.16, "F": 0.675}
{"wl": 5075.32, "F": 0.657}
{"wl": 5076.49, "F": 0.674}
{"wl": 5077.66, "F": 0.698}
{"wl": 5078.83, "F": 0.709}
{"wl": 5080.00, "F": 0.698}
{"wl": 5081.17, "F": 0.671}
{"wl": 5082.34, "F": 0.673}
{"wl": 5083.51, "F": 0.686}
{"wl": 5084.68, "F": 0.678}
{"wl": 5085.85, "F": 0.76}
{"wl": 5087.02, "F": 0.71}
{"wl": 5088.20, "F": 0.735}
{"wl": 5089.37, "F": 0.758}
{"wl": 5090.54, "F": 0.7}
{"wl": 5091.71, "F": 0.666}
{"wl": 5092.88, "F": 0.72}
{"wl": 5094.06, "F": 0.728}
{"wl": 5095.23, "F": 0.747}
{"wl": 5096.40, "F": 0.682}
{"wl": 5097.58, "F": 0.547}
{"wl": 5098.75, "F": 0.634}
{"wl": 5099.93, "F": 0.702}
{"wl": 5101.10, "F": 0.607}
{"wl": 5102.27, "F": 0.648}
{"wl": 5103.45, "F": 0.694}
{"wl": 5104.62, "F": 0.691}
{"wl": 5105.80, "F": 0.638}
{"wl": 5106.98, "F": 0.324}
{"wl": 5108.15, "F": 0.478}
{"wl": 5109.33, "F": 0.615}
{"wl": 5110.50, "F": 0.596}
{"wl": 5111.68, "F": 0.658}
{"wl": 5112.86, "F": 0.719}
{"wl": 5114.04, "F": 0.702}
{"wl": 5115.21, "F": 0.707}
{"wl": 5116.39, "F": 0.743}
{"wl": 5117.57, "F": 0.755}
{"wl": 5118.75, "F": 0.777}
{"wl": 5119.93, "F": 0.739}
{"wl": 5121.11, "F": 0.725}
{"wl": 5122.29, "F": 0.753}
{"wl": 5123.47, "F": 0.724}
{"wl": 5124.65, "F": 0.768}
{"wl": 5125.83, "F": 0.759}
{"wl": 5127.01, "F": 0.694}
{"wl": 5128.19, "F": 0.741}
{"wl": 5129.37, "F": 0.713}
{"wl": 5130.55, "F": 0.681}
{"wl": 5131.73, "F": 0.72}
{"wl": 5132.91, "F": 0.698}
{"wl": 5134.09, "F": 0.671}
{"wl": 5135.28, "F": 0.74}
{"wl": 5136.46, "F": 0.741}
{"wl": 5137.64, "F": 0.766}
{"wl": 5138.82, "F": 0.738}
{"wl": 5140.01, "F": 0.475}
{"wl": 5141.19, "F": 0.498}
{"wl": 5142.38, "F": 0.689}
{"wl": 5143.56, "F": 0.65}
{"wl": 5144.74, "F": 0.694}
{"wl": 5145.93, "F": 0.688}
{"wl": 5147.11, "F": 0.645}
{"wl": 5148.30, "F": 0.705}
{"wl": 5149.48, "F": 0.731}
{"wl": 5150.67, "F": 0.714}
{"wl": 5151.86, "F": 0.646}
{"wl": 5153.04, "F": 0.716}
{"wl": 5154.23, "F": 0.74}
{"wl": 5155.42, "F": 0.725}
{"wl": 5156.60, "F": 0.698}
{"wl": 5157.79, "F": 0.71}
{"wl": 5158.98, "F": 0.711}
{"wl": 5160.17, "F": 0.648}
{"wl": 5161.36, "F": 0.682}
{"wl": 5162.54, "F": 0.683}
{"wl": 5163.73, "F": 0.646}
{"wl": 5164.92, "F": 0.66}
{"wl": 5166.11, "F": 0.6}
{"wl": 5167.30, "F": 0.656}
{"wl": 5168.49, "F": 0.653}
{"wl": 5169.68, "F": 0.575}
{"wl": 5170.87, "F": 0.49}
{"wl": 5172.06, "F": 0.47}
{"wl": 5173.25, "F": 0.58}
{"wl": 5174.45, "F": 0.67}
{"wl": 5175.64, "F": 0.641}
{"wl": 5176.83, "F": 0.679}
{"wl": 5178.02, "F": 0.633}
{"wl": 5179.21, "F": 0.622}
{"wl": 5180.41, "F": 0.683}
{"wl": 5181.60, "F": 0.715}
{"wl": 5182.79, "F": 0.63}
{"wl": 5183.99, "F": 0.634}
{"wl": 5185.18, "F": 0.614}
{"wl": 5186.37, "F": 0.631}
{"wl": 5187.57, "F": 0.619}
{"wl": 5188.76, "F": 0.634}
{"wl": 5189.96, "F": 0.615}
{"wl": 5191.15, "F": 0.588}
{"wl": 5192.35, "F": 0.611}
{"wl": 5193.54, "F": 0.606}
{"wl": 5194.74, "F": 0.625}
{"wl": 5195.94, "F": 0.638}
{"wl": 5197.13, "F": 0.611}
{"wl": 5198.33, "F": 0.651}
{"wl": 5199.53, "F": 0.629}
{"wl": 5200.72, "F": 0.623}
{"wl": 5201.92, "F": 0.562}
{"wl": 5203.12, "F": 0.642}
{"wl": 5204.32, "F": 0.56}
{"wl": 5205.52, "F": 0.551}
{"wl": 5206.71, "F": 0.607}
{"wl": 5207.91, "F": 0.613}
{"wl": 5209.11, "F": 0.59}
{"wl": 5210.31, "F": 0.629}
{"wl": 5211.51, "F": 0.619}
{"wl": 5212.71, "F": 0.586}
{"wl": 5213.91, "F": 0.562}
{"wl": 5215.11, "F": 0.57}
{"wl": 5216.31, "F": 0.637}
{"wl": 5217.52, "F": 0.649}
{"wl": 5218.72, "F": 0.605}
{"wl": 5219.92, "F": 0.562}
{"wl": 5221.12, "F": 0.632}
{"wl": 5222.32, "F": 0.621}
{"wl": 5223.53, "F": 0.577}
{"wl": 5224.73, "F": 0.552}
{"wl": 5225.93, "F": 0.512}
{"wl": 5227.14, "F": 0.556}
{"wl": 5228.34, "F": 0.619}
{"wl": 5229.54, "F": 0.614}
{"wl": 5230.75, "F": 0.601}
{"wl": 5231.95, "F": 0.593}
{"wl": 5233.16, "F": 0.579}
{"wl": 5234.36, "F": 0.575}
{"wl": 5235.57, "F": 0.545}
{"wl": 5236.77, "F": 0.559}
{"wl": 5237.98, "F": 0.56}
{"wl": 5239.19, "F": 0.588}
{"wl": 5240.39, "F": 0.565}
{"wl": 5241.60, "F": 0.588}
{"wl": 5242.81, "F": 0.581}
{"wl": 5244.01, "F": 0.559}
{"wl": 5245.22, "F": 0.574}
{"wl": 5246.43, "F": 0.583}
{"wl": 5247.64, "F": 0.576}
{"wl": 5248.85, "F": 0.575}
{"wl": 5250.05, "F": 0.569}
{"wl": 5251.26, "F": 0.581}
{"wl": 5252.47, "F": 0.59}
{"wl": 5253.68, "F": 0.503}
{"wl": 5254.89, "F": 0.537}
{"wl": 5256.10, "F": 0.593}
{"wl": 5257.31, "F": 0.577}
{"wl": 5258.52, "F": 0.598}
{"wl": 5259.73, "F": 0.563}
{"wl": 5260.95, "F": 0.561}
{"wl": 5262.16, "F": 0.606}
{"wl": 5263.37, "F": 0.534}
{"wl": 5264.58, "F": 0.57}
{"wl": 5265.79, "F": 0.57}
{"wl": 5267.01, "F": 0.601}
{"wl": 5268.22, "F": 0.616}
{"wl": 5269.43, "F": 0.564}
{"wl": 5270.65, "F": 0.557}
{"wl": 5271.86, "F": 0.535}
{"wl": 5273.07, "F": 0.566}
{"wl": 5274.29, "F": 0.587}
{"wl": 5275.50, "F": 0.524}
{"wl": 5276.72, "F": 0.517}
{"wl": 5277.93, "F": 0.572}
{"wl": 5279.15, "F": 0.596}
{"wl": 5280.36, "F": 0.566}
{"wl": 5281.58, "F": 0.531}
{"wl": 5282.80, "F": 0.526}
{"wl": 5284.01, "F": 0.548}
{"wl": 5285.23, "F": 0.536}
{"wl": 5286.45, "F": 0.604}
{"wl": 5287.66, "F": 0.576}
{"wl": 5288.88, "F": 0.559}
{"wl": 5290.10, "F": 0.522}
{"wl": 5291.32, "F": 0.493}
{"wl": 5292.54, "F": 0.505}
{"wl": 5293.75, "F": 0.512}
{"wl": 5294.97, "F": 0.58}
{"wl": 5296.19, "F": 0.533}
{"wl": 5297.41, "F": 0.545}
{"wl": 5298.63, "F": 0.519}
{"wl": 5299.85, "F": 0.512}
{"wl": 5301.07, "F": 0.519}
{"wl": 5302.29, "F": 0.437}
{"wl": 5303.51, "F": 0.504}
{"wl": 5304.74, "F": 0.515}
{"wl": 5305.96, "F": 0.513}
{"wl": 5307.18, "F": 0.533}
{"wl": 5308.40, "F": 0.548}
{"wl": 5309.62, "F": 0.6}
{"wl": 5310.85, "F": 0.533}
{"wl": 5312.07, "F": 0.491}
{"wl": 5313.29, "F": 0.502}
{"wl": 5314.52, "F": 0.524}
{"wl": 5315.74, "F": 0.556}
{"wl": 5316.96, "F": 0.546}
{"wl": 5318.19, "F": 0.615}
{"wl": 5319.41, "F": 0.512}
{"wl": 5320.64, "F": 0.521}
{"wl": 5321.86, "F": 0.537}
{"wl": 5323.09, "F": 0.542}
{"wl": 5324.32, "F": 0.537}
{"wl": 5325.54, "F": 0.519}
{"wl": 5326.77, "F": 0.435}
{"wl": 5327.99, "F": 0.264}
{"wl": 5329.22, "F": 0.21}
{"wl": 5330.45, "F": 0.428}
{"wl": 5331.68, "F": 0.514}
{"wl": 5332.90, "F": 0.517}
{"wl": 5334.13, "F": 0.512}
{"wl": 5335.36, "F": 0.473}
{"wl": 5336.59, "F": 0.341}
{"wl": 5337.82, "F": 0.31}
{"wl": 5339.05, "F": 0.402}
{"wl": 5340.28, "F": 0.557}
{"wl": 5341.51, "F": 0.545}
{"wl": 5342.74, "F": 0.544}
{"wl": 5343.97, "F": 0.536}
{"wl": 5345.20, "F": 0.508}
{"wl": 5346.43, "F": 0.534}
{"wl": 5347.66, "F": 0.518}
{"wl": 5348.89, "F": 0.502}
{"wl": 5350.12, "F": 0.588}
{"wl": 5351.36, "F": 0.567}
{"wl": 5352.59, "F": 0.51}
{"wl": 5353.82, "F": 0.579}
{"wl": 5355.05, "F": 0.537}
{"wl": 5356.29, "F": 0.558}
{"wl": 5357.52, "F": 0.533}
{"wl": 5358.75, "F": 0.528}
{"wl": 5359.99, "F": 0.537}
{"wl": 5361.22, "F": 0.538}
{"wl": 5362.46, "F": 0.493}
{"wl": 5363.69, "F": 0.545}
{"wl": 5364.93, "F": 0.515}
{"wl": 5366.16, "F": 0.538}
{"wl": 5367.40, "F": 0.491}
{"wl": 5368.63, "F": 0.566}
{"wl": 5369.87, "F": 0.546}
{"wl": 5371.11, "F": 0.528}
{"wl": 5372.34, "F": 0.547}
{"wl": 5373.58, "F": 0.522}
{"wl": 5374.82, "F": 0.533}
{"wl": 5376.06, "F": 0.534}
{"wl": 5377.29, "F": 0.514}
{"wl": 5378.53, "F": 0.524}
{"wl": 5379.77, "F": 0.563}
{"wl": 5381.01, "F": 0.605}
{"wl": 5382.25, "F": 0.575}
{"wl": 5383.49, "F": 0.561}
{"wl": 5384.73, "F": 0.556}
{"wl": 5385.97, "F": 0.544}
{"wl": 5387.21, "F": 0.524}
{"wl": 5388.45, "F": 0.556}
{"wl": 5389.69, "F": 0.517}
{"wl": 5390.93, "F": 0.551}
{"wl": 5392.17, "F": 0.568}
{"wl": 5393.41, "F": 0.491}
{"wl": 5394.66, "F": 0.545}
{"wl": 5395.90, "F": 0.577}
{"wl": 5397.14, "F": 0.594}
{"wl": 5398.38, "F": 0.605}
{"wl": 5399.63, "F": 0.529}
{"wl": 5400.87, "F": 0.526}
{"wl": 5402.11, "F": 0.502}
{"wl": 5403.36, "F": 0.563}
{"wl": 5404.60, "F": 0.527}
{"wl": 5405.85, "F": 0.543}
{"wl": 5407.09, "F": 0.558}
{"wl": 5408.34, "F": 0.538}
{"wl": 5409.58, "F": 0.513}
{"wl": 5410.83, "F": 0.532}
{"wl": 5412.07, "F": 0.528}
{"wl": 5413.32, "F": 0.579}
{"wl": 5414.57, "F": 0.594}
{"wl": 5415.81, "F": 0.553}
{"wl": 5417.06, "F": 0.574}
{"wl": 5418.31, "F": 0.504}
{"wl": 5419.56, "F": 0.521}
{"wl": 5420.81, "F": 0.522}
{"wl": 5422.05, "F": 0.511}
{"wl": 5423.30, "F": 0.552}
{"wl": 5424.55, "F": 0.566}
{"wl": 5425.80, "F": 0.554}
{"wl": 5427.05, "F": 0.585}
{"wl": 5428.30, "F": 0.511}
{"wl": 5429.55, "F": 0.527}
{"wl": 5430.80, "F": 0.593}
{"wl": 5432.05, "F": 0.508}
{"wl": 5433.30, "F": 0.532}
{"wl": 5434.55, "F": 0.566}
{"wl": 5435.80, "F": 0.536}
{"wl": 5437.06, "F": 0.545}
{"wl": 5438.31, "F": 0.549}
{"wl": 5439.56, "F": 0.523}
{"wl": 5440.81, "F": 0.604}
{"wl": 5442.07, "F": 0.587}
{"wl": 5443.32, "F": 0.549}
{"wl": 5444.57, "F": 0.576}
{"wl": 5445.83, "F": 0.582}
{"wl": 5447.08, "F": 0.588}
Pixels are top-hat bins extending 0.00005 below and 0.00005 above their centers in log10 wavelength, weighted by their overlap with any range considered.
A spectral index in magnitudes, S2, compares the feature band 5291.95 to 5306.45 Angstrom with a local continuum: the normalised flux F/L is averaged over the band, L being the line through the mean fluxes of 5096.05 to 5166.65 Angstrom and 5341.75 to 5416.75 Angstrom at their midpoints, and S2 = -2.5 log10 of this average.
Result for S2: 0.14 mag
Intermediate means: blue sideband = 0.677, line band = 0.516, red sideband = 0.542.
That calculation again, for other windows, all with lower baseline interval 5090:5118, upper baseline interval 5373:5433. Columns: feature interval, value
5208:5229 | 0.03 mag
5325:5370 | 0.14 mag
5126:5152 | -0.07 mag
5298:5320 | 0.10 mag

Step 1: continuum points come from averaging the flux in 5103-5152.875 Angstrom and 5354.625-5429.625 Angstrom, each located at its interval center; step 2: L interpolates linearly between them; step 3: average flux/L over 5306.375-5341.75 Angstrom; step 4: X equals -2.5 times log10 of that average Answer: 0.19 mag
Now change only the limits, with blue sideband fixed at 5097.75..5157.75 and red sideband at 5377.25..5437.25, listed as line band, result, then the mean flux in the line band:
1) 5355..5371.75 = 0.07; 0.532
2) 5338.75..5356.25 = 0.08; 0.534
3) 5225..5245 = 0.10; 0.574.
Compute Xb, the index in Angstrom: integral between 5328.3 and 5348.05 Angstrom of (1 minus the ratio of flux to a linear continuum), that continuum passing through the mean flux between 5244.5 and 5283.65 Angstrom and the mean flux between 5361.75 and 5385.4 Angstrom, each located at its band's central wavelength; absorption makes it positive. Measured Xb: 3.1 Angstrom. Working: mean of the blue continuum 0.566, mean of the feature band 0.462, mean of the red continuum 0.54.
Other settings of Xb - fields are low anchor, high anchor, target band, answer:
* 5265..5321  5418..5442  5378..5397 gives -0.3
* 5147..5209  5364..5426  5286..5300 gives 1.2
